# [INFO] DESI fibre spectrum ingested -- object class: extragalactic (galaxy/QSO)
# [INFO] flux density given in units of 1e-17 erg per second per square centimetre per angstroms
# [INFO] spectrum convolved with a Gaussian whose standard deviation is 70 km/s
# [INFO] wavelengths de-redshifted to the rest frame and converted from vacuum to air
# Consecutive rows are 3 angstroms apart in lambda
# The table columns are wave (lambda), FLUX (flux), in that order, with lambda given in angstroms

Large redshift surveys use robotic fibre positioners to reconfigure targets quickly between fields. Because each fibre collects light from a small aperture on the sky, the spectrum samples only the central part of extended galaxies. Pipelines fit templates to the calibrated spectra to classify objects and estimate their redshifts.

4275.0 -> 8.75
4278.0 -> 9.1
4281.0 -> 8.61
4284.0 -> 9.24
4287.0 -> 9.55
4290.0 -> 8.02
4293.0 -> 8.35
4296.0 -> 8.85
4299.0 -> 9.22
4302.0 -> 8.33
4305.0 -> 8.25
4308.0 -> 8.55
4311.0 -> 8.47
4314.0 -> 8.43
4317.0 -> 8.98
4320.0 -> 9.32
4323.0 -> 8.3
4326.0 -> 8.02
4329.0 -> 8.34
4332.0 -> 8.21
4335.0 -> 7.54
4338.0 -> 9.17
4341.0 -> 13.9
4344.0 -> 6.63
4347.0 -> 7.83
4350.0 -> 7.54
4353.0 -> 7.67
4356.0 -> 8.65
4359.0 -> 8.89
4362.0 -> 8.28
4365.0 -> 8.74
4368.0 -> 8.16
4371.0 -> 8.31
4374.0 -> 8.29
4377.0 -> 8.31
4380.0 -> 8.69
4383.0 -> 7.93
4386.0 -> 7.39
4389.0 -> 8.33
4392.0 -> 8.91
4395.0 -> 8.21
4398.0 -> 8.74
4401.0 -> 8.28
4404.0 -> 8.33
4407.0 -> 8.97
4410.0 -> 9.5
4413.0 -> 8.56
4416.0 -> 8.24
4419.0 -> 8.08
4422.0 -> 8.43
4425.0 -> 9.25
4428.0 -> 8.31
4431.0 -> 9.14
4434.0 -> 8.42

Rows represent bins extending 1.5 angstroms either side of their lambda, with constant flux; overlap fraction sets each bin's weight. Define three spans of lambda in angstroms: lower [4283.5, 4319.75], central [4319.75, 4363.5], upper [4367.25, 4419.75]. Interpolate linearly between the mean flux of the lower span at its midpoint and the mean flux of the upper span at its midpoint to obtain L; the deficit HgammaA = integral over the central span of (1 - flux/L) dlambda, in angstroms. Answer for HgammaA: 0.2 angstroms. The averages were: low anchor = 8.69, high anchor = 8.41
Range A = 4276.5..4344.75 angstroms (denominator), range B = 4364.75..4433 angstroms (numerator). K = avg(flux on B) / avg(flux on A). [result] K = 1.0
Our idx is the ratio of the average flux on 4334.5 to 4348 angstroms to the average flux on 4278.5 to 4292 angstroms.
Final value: 1.04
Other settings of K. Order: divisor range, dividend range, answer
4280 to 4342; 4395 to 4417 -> 0.98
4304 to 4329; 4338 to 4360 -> 1.03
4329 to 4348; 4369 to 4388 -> 0.92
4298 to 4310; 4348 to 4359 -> 0.94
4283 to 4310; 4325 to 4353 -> 0.98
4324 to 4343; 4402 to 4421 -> 0.94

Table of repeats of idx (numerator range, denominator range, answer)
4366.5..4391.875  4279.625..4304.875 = 0.94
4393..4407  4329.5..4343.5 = 0.90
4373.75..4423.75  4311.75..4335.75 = 1.00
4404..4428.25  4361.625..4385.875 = 1.05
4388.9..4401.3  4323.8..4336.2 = 1.06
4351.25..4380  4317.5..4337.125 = 1.00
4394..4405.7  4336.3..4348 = 0.89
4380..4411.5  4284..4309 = 0.98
